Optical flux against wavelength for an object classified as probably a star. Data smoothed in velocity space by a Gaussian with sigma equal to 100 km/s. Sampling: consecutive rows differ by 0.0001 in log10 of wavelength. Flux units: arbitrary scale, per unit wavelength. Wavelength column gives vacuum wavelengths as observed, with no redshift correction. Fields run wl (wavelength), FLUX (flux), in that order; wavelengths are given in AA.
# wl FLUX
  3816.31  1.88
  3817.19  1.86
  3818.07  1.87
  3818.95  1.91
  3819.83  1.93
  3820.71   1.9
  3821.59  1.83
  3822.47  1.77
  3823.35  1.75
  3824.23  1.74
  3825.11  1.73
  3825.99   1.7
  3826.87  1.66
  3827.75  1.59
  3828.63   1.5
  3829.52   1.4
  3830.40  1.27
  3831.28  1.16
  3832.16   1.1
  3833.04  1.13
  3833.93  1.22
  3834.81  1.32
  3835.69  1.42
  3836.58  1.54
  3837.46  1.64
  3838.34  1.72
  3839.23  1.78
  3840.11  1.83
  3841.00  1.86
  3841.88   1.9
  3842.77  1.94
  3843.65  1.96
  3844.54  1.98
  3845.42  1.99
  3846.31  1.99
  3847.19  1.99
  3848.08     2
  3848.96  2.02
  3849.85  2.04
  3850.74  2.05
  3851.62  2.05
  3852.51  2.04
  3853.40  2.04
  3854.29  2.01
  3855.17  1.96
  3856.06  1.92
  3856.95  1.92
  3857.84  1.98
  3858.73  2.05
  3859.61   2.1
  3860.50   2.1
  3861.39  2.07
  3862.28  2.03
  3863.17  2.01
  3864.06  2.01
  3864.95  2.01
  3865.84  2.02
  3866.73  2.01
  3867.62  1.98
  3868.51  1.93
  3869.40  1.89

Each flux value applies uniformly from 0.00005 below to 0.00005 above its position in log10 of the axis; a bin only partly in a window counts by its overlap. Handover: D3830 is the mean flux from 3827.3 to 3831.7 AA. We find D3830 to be 1.39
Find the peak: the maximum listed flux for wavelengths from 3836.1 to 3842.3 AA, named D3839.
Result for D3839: 1.9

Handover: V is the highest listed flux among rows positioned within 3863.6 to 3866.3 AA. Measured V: 2.02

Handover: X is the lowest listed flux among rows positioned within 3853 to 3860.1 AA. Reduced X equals 1.92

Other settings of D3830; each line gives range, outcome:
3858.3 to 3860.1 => 2.08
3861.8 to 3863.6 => 2.02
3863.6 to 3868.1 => 2.01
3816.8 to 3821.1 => 1.89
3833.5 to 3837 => 1.37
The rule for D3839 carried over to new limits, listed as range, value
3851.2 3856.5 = 2.05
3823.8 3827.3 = 1.74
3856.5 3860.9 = 2.1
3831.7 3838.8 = 1.72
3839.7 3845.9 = 1.99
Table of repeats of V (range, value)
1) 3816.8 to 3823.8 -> 1.93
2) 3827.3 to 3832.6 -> 1.59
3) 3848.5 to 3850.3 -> 2.04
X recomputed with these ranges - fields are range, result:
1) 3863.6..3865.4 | 2.01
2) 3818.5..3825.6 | 1.73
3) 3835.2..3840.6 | 1.42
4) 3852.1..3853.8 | 2.04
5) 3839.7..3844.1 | 1.83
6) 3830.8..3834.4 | 1.1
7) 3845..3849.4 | 1.99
